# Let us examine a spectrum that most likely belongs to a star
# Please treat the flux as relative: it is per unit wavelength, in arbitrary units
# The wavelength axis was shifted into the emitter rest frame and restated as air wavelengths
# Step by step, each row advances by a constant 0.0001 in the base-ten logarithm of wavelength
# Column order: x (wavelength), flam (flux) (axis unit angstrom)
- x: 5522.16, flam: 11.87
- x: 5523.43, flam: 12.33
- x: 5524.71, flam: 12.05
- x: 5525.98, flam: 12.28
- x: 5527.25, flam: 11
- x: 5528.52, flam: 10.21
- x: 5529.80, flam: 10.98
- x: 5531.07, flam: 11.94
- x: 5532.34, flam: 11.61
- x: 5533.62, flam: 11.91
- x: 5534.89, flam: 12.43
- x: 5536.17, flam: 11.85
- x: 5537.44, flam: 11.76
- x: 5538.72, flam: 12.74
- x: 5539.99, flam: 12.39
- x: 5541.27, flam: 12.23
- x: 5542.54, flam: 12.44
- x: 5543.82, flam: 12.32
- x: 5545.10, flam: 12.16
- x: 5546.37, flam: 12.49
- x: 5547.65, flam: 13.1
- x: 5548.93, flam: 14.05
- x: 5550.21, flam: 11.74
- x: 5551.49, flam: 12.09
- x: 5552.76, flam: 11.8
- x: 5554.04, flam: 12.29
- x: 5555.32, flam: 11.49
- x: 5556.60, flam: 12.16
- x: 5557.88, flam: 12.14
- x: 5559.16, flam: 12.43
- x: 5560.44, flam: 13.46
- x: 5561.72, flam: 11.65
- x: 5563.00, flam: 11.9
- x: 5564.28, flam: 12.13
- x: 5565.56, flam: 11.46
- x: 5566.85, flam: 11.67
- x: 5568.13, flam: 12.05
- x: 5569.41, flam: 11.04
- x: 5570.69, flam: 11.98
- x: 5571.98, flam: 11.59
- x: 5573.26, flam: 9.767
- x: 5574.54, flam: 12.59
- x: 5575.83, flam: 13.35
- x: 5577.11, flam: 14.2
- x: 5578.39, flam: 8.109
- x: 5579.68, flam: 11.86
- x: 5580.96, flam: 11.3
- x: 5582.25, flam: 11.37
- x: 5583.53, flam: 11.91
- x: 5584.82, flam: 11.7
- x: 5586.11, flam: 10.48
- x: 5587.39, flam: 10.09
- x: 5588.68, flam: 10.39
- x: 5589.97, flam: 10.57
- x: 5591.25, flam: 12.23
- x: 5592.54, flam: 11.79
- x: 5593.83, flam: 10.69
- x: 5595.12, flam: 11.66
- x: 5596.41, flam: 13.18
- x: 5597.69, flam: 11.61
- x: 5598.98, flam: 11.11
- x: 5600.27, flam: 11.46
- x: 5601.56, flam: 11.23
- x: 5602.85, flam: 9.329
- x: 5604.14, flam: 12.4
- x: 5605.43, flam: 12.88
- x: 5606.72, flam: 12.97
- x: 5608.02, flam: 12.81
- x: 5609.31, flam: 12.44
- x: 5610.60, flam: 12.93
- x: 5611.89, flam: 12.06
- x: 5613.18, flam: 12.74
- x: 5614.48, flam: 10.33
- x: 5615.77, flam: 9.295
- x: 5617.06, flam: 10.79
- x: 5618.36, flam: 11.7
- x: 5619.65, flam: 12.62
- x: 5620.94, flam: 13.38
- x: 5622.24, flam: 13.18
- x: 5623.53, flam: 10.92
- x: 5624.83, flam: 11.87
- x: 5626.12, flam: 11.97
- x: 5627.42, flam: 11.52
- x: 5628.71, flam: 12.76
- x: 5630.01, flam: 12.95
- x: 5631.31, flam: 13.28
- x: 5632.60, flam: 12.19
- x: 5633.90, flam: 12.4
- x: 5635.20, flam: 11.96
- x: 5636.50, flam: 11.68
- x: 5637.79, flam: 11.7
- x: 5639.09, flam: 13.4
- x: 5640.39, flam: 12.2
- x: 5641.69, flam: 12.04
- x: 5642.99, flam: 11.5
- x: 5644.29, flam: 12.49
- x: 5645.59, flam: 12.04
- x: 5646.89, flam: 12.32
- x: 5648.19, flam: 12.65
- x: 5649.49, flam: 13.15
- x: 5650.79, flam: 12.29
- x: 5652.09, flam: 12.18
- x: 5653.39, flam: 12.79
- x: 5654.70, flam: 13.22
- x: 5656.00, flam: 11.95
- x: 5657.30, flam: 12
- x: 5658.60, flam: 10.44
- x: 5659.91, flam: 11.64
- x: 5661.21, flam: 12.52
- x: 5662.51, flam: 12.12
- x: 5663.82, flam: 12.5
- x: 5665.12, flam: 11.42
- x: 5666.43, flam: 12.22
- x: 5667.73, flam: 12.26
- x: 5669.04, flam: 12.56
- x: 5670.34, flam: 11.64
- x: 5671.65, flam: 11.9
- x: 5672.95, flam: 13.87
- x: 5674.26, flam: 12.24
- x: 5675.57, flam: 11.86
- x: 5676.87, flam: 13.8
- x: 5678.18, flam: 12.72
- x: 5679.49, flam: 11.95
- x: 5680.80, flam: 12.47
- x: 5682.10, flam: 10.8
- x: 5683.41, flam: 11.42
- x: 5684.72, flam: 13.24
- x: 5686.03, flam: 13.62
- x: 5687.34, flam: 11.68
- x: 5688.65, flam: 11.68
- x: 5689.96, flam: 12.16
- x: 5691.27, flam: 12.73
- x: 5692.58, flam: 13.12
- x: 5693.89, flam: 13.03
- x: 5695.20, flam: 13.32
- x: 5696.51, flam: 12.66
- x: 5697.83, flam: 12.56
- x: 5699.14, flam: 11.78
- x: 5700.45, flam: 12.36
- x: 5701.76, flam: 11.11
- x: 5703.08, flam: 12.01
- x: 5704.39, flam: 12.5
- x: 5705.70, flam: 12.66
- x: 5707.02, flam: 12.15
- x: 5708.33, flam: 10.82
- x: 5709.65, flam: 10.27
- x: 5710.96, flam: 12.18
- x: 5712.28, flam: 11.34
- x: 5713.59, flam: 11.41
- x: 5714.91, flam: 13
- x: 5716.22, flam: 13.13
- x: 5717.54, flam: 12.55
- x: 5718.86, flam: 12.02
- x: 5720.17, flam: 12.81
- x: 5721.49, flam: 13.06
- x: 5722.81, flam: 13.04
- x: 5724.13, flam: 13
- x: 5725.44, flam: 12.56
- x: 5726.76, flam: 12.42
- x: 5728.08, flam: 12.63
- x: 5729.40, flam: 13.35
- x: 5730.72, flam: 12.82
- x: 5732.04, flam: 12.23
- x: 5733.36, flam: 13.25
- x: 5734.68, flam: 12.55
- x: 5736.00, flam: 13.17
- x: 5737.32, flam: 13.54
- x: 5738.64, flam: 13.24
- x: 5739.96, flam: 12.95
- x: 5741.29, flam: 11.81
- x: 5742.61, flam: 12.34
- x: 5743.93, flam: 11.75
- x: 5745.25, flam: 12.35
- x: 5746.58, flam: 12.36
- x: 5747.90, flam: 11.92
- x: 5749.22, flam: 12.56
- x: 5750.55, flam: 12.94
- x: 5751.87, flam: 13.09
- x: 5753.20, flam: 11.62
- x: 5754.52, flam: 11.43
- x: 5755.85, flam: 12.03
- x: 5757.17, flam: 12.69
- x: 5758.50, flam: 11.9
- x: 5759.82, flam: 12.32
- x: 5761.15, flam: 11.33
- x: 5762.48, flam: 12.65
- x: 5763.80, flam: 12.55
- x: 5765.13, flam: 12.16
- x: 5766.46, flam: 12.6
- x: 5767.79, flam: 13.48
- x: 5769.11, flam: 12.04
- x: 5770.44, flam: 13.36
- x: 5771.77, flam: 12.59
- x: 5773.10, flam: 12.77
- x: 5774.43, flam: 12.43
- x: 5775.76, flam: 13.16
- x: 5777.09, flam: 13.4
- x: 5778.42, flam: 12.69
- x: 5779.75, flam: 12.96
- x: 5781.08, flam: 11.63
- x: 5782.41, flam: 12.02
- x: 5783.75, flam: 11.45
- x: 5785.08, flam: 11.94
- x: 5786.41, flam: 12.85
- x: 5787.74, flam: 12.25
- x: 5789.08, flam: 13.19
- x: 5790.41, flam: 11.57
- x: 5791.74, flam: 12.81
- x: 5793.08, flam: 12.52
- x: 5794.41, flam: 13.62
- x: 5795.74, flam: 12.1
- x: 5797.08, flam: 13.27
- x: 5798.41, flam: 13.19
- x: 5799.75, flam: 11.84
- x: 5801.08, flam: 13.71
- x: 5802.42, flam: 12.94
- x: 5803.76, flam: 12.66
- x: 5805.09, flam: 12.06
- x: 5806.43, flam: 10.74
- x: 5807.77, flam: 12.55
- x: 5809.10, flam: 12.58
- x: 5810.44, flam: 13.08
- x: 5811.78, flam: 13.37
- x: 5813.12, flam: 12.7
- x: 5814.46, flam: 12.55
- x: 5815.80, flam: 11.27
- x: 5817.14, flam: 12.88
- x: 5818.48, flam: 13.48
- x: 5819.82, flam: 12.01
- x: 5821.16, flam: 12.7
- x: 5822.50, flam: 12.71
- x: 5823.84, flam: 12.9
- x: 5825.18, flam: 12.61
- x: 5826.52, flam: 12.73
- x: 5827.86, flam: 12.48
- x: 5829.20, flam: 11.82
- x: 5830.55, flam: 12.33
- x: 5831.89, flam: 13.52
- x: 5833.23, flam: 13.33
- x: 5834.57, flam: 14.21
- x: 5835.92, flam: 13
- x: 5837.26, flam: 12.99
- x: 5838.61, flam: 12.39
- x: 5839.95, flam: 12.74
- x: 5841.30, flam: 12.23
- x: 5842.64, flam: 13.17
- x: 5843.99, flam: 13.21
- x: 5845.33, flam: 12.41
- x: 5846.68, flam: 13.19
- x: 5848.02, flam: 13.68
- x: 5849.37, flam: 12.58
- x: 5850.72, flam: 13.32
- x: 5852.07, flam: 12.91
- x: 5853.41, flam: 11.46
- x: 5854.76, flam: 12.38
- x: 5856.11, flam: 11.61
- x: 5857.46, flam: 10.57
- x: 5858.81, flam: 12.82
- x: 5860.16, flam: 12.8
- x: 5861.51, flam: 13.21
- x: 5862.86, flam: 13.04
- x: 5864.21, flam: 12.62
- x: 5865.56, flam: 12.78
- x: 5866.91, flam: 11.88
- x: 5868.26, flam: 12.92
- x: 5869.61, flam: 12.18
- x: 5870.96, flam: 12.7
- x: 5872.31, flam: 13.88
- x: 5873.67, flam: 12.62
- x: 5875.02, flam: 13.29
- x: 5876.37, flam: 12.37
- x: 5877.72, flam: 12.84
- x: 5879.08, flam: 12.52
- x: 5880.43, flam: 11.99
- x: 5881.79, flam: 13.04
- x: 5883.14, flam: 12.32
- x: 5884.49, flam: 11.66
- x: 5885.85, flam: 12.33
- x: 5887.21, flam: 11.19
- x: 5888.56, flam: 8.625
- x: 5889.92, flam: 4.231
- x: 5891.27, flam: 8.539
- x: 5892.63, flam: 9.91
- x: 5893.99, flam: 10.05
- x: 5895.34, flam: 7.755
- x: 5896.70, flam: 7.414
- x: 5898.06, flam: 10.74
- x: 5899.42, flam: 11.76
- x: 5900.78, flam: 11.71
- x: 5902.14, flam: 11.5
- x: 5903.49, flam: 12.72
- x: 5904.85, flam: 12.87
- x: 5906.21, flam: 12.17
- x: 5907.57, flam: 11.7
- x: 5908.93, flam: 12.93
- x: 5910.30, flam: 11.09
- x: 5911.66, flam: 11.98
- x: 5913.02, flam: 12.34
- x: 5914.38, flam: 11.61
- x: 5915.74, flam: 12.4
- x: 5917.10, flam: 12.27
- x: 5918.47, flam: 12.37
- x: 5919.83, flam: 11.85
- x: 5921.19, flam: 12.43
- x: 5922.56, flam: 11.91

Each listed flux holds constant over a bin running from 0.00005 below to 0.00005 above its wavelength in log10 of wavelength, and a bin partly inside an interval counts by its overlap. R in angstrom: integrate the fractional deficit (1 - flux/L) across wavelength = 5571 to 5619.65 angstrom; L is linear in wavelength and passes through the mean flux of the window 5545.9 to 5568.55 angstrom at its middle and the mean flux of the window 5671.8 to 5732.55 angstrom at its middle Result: 2.8 angstrom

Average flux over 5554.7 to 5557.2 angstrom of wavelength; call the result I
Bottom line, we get 11.8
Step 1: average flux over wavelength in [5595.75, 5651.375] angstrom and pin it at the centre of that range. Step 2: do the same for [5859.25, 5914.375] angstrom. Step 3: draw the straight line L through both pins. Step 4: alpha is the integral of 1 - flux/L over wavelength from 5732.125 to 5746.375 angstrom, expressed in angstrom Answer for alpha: -0.94 angstrom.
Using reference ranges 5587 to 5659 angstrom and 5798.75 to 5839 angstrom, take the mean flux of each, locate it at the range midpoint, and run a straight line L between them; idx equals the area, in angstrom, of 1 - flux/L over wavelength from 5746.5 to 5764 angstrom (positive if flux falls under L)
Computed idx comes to 0.31 angstrom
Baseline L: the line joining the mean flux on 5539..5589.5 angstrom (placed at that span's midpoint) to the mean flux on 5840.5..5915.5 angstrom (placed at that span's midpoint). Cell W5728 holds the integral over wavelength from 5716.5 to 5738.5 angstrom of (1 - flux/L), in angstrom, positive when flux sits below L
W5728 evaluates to -1.8 angstrom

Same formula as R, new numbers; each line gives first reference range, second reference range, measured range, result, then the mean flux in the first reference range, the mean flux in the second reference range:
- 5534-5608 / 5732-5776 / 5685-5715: 0.3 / 11.9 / 12.5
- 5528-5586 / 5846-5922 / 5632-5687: -1.7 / 11.9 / 11.8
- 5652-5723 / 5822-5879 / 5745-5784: 0.2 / 12.3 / 12.7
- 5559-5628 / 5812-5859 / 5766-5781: -0.5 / 11.7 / 12.7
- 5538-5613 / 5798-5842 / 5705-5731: 0.0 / 11.9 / 12.7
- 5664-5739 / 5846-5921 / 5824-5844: -1.4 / 12.4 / 11.8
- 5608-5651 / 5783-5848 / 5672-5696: -0.4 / 12.2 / 12.7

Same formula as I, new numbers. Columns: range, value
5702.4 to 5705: 12.2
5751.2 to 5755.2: 12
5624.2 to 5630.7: 12.2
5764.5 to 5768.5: 12.8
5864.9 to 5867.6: 12.3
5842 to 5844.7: 13.2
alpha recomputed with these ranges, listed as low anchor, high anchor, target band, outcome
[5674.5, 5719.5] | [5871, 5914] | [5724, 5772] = -2.1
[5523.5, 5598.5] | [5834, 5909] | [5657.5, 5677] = -0.5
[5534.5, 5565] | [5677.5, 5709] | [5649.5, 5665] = 0.1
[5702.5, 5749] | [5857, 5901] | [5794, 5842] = -3.4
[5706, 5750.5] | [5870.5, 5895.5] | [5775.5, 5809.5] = -1.7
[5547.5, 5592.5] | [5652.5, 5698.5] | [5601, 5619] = 0.4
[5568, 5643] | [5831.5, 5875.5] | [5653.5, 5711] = -0.6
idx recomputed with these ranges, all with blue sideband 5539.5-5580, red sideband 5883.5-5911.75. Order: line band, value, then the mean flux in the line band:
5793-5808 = -2.2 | 12.6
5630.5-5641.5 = -0.6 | 12.3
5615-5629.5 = 0.0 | 11.8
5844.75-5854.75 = -1.8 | 12.8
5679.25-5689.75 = -0.5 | 12.1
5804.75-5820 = -2.1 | 12.5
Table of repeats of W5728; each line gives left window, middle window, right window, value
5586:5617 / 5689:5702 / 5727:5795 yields -0.4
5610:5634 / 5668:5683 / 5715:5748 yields 0.0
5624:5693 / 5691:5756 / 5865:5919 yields -2.0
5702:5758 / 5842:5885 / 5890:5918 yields -4.8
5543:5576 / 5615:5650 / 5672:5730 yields 0.3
